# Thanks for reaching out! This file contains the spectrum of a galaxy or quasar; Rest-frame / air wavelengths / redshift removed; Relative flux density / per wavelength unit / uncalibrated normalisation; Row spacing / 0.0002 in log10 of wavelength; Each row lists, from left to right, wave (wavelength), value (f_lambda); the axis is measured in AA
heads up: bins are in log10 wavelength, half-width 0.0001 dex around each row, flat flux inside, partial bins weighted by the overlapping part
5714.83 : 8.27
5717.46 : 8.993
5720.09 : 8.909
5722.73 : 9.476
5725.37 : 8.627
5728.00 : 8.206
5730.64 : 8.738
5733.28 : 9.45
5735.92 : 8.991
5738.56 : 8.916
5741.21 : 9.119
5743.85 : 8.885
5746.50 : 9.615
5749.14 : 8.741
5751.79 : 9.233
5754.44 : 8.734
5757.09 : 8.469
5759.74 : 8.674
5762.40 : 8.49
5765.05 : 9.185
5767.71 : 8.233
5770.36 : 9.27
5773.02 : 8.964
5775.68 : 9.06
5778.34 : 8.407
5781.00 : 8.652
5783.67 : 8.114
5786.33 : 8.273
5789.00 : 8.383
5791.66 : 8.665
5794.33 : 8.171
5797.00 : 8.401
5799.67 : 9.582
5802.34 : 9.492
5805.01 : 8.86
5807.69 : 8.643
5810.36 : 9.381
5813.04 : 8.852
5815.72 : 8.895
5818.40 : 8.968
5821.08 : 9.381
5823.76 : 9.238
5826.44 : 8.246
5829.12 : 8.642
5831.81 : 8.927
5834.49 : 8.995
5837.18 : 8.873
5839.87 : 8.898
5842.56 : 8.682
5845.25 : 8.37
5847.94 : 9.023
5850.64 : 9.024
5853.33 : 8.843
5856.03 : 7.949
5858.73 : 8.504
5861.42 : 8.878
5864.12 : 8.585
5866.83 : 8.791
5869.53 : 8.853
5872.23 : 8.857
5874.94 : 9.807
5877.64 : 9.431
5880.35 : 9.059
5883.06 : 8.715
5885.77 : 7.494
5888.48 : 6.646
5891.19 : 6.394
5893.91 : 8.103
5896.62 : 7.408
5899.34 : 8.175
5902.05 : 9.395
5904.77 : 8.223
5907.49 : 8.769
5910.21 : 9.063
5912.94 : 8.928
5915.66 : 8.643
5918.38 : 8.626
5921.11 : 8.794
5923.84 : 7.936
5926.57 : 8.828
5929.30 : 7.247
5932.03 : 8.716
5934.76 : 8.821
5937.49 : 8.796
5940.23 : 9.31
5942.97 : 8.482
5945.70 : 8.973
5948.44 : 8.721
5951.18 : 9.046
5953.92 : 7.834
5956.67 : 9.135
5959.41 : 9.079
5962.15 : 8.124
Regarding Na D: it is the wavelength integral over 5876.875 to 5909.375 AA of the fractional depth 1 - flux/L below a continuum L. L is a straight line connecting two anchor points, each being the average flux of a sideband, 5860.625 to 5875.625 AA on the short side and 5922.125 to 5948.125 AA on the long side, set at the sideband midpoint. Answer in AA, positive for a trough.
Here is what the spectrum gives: 2.41 AA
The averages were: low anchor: 8.92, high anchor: 8.58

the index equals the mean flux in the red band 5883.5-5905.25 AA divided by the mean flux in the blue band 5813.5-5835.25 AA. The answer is 0.9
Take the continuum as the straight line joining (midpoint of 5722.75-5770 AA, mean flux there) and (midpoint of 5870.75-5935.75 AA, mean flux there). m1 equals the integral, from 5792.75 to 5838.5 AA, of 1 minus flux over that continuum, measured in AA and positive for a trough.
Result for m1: -1.3 AA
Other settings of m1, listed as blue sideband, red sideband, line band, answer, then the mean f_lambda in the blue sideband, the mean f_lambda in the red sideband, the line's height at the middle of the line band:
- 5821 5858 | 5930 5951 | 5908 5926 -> 0.2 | 8.77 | 8.8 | 8.79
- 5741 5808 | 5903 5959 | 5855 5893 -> 1.2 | 8.78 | 8.66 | 8.7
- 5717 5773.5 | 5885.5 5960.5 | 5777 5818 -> 0.2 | 8.9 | 8.43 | 8.76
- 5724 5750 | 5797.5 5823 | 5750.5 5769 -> 0.6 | 8.94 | 9.1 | 8.98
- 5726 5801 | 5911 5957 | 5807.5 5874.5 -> -0.9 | 8.77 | 8.63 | 8.71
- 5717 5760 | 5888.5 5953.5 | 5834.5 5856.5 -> -0.3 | 8.93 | 8.45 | 8.65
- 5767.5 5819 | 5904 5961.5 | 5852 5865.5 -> 0.3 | 8.77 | 8.66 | 8.72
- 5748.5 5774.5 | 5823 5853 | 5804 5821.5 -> -0.3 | 8.8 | 8.81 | 8.8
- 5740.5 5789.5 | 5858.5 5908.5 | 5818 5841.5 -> -0.9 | 8.76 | 8.42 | 8.58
